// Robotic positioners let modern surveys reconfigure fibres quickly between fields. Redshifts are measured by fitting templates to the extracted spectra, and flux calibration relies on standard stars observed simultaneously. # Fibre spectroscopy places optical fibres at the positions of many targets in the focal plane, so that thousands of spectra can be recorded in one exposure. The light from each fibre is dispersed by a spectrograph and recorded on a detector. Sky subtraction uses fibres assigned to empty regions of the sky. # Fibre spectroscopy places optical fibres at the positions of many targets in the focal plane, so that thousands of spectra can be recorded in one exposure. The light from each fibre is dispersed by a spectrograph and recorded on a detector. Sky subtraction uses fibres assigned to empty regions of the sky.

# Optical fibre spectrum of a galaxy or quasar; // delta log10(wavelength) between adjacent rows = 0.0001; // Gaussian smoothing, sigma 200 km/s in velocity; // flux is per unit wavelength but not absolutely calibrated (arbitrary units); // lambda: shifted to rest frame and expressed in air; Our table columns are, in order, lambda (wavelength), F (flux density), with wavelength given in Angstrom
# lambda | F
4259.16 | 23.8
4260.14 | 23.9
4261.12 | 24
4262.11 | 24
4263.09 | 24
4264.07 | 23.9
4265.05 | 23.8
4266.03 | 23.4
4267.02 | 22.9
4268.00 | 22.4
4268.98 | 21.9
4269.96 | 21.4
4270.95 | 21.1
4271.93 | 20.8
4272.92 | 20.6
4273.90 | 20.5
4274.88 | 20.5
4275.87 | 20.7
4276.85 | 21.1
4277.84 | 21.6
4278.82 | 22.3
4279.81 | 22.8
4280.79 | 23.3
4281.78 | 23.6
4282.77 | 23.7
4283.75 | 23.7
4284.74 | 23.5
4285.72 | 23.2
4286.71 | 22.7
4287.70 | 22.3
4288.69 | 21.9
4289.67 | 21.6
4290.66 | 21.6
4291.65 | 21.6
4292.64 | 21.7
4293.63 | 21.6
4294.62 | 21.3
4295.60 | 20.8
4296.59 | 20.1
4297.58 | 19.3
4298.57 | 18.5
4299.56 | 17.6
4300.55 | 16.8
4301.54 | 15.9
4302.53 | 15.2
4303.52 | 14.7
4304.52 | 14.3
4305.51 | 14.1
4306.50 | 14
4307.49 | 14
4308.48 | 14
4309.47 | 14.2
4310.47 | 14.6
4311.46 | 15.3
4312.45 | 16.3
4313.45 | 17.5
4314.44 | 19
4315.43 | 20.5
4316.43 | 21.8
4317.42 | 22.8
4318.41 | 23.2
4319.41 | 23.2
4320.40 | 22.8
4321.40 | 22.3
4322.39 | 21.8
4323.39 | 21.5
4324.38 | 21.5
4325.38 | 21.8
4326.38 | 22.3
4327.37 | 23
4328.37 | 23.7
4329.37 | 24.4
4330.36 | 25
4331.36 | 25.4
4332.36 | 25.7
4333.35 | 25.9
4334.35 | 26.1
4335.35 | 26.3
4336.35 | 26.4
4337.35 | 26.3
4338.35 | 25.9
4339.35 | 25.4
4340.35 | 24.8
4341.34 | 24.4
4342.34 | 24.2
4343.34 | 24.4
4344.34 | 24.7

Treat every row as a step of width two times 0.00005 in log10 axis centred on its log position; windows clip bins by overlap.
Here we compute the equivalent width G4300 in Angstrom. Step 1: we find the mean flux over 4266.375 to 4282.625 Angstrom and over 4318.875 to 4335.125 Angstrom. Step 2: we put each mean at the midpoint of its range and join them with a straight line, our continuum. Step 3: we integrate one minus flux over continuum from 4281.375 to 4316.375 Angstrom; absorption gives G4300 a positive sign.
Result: 5.7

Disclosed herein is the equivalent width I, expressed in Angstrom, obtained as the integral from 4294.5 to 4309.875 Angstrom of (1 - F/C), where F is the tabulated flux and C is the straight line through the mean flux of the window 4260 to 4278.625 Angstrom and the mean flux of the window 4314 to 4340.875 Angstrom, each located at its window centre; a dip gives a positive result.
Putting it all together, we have 4.39 Angstrom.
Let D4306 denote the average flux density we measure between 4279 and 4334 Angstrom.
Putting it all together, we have 20.5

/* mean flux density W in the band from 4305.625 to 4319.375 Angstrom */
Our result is 17.6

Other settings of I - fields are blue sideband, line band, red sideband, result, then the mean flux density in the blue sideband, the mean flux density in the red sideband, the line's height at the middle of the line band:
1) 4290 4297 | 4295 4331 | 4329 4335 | 6.66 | 21.3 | 25.5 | 23.4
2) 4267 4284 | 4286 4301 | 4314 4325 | 0.83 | 21.9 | 21.9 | 21.9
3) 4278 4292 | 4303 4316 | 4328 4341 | 4.58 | 22.7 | 25.5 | 24.1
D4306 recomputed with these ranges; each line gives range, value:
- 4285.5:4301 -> 20.8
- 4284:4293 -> 22.3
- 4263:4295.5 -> 22.2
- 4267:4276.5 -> 21.2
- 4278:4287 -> 23.2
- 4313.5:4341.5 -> 23.6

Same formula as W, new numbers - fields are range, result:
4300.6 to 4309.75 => 14.6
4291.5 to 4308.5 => 17.5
